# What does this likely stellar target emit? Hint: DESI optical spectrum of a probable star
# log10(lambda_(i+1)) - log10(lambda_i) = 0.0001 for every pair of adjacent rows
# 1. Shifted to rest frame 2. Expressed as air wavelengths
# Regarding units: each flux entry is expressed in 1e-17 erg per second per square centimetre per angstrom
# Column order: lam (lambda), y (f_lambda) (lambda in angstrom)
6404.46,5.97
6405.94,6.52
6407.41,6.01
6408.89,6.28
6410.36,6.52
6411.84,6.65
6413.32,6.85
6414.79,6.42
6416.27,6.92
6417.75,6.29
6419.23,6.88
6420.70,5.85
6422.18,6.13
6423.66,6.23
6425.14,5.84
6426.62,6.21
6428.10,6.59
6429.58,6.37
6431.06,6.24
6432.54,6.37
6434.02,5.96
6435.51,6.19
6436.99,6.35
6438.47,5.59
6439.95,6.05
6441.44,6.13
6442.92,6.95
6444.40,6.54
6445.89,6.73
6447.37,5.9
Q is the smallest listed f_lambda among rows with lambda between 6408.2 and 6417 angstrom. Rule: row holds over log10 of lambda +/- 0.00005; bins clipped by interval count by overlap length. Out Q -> 6.28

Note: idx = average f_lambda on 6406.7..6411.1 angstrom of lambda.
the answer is 6.27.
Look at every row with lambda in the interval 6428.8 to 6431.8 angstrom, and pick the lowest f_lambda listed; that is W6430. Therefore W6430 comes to 6.24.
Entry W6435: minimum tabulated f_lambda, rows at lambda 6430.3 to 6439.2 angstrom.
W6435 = 5.59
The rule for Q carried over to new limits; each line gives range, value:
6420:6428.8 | 5.84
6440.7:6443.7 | 6.13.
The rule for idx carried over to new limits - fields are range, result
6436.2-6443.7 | 6.22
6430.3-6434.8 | 6.18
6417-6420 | 6.58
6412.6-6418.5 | 6.62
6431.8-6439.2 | 6.09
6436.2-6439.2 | 5.98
